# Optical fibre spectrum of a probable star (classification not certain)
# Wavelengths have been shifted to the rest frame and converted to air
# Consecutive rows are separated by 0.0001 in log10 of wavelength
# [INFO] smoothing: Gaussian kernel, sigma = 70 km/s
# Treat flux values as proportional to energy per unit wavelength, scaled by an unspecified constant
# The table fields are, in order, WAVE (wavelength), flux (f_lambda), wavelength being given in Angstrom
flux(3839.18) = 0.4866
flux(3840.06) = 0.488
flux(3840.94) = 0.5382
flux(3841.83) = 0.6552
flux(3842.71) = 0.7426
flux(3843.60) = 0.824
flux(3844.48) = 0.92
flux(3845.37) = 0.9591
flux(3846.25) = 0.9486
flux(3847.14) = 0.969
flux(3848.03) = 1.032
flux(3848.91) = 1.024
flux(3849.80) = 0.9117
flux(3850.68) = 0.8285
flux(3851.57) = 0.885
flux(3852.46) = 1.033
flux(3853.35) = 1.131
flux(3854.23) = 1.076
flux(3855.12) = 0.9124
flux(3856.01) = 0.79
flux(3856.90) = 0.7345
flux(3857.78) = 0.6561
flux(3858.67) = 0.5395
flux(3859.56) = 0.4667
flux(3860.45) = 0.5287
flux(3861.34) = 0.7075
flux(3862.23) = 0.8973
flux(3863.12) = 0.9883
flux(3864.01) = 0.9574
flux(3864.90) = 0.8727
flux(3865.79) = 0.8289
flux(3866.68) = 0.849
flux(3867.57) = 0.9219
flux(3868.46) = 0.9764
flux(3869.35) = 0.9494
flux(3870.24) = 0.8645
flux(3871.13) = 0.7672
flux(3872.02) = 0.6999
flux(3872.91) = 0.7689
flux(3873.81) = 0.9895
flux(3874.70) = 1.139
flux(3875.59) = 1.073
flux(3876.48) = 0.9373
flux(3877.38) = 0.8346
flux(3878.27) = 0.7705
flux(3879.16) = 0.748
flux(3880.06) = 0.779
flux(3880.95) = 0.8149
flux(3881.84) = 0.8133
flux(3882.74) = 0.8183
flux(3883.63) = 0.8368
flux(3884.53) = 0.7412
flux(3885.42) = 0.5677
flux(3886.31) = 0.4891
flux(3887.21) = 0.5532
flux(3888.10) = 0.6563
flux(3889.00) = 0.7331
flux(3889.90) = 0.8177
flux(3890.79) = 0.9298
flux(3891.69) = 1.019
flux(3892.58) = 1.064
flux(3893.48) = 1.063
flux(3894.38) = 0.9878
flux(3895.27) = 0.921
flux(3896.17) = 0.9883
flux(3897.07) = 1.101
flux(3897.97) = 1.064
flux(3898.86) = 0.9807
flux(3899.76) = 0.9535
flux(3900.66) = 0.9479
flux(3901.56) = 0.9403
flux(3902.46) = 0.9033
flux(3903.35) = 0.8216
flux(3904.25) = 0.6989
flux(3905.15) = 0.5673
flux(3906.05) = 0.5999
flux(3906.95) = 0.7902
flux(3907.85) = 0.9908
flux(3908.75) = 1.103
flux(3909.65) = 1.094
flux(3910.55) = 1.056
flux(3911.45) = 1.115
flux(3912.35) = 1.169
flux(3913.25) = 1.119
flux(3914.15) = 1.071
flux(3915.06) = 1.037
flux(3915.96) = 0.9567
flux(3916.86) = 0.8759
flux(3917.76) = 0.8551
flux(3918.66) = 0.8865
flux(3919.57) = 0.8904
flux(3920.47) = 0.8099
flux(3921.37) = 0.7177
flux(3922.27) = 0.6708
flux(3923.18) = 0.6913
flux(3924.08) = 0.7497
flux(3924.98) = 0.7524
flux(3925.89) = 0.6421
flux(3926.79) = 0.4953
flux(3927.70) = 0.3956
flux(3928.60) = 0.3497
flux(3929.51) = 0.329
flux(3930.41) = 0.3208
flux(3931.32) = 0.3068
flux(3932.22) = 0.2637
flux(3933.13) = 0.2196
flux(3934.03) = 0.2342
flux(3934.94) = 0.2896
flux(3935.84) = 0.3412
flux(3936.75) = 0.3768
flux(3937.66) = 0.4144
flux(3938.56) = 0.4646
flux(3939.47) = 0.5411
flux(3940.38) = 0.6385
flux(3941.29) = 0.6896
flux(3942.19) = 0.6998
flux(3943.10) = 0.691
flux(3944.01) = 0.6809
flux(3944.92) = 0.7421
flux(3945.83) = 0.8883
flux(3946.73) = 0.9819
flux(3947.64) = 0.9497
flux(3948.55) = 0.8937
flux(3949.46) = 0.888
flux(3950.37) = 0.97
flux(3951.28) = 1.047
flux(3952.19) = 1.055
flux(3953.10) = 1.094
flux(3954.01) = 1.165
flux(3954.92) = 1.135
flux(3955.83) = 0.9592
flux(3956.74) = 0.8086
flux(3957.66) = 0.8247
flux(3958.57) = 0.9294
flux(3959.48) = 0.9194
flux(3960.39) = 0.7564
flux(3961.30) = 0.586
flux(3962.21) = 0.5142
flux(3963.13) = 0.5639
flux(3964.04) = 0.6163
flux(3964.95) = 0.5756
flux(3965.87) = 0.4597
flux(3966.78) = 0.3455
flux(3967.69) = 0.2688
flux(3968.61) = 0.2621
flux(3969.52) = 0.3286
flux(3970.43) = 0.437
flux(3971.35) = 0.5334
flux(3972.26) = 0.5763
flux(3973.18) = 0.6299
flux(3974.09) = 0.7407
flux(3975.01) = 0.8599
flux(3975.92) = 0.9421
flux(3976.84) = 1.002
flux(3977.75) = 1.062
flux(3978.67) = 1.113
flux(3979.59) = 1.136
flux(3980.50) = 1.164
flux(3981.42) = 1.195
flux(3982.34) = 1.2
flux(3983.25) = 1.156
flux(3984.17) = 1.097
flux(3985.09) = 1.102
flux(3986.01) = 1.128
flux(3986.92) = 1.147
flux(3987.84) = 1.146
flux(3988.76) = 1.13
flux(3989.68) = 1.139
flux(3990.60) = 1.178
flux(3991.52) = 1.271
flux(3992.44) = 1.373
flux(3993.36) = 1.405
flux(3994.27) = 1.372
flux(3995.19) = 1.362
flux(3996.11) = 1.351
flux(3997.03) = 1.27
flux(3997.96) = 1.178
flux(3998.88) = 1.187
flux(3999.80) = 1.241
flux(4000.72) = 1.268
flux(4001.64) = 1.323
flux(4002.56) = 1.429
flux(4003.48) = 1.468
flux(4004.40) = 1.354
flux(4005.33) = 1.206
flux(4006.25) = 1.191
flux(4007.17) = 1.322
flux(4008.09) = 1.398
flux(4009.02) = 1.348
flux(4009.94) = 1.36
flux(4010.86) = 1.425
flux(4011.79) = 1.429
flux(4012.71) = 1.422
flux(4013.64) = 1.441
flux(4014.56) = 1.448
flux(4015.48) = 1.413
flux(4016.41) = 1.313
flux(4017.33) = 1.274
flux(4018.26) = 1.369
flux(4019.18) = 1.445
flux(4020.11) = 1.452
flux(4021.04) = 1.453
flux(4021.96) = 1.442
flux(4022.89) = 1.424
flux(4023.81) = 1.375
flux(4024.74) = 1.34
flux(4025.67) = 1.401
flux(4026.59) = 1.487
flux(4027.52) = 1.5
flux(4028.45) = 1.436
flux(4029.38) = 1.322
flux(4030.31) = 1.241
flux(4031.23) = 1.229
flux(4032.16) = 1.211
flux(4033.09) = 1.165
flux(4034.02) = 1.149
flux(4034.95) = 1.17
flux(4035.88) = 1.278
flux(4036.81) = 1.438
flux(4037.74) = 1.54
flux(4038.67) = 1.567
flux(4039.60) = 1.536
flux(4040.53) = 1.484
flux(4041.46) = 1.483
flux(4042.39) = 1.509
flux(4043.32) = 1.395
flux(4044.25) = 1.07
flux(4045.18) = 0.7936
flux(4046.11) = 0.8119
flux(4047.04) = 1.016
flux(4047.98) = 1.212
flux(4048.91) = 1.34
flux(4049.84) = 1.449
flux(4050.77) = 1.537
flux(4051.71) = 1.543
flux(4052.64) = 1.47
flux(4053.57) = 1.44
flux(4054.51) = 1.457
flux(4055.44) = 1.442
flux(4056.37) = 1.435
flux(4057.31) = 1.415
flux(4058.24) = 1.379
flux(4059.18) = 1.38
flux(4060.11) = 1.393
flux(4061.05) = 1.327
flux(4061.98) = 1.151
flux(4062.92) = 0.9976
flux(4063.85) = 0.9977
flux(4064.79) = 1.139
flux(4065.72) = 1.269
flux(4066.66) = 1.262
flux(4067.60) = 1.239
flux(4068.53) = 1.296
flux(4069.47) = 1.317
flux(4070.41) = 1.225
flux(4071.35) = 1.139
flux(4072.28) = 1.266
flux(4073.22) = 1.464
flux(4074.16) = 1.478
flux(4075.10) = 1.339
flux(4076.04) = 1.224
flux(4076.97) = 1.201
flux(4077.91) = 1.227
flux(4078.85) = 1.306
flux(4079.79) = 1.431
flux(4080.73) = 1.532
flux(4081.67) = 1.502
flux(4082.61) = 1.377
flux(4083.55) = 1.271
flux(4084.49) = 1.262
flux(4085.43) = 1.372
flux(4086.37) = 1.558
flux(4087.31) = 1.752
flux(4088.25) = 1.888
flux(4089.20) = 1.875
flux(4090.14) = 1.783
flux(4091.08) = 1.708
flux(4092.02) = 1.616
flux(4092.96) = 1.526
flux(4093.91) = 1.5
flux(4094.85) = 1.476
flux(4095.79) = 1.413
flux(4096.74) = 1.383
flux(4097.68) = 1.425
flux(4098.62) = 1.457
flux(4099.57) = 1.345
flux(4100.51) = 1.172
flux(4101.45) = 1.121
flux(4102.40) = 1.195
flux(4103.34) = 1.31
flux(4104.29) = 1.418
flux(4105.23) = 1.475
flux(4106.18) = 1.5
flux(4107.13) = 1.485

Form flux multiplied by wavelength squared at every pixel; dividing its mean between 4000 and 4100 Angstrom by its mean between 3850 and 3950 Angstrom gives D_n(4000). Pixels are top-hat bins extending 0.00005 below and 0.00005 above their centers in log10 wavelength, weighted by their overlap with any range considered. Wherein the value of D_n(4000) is 1.9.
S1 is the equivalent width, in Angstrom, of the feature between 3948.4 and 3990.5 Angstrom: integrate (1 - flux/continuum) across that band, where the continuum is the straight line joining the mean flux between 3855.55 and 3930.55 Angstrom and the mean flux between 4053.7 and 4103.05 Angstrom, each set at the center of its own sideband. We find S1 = 7.7 Angstrom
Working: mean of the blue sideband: 0.828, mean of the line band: 0.864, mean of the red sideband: 1.38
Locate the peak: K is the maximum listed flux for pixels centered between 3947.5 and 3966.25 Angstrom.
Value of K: 1.165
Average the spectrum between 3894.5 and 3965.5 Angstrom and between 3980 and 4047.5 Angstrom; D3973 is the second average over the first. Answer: 1.69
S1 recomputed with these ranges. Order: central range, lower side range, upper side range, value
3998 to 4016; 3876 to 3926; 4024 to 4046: -1.7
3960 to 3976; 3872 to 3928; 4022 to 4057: 8.0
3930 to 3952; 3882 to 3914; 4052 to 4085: 8.6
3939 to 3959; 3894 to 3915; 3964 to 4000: 1.8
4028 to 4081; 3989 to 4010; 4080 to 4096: 5.4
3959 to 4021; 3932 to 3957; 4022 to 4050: -2.6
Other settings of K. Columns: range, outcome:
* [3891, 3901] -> 1.101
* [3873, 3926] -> 1.169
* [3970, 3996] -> 1.405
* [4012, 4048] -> 1.567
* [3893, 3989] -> 1.2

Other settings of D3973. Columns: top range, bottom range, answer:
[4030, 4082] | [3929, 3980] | 1.93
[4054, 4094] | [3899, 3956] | 1.82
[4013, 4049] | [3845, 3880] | 1.53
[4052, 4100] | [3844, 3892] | 1.66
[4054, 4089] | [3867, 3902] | 1.54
